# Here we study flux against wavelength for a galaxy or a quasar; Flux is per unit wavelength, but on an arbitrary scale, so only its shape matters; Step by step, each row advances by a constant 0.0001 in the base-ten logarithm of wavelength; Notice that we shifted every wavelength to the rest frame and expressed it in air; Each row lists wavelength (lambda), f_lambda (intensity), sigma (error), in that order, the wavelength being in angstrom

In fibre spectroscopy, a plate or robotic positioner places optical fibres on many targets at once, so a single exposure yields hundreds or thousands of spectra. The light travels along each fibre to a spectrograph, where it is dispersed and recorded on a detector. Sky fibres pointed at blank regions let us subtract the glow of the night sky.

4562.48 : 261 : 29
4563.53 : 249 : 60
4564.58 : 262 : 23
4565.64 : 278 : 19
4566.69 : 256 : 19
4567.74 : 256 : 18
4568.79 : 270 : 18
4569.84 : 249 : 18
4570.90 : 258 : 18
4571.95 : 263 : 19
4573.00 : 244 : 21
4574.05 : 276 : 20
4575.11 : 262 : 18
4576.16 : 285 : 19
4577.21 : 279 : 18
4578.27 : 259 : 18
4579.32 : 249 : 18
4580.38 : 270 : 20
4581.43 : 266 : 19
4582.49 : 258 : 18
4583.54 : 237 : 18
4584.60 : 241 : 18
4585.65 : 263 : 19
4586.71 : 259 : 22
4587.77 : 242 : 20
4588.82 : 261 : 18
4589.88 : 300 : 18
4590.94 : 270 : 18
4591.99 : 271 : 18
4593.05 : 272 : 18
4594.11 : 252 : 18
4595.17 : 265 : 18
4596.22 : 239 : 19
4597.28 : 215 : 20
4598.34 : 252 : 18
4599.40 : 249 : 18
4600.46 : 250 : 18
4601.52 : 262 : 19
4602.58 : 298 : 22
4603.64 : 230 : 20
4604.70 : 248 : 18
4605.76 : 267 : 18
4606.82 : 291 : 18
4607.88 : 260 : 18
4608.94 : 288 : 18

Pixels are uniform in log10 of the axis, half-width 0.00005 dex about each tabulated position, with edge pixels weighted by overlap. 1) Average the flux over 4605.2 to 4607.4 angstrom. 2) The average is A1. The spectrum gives 278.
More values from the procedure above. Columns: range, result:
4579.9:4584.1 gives 258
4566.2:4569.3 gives 261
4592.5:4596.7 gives 257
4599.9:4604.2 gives 260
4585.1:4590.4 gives 265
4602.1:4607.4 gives 267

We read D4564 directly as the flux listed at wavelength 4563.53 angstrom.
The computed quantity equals 249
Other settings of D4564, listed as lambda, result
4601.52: 262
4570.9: 258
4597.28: 215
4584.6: 241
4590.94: 270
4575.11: 262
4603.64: 230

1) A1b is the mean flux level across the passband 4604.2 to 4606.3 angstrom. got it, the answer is 258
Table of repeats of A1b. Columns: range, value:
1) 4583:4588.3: 249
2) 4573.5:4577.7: 276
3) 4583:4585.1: 239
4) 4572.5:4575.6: 260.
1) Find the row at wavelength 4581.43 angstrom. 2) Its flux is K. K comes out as 266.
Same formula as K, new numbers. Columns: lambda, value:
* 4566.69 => 256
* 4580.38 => 270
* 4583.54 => 237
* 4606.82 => 291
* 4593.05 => 272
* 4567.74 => 256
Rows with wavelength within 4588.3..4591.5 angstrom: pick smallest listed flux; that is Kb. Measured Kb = 261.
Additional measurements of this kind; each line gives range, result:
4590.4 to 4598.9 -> 215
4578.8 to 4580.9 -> 249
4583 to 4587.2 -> 237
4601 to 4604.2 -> 230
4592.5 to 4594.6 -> 252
